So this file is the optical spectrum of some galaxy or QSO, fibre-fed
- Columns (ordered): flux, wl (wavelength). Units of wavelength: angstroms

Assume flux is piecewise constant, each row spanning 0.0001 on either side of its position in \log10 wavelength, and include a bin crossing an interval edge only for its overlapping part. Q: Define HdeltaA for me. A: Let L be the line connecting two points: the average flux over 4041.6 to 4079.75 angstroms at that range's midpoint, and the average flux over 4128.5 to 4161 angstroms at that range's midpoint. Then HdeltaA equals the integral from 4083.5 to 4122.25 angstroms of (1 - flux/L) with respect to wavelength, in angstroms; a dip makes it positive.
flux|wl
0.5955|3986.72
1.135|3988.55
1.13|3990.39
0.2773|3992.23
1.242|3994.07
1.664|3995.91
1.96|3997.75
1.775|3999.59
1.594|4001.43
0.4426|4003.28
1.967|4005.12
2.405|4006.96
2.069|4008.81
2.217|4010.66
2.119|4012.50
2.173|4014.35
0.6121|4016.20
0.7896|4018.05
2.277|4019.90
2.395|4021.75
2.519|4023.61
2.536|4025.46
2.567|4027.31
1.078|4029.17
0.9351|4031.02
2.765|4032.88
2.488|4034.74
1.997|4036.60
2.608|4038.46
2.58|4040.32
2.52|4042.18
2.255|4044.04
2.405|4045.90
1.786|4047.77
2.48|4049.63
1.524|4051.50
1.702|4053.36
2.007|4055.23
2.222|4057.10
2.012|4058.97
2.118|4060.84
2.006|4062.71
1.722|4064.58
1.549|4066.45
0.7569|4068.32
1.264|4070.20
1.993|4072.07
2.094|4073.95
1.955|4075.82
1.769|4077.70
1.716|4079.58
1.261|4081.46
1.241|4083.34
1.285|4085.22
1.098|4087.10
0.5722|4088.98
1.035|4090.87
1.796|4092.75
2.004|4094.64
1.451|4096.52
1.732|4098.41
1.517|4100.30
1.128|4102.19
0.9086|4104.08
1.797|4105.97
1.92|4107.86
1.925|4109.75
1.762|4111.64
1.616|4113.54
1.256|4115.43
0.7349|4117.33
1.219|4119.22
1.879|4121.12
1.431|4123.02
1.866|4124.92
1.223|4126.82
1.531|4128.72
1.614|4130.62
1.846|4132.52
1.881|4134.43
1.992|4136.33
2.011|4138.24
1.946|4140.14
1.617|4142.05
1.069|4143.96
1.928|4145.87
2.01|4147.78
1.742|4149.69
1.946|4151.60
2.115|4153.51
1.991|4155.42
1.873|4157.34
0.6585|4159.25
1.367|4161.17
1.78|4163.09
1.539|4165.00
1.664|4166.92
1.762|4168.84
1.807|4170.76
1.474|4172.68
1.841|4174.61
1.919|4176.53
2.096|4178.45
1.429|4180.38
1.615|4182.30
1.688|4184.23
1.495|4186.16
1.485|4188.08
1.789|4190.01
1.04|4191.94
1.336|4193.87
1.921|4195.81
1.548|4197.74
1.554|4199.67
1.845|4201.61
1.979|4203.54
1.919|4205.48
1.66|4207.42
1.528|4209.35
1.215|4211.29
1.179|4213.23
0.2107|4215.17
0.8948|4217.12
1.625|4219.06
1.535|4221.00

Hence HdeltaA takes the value 8.3 angstroms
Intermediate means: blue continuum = 1.9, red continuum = 1.75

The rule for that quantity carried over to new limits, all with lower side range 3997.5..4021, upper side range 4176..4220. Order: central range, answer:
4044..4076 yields -3.9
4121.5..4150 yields -2.4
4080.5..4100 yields 3.3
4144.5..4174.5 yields -2.8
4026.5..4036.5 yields -1.6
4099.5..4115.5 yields 0.6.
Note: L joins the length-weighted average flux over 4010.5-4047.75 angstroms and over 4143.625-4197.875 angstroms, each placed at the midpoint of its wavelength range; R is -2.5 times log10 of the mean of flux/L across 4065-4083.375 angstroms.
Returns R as 0.23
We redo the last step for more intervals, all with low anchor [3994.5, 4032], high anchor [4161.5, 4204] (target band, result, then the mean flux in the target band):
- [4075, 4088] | 0.18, 1.47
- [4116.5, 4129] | 0.21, 1.41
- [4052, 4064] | -0.13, 1.99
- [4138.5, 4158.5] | -0.08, 1.82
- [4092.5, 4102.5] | 0.07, 1.62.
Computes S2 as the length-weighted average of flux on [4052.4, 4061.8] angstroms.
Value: 2.01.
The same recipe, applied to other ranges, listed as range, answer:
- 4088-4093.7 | 1.13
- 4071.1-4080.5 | 1.9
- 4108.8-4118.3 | 1.46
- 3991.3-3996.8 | 1.06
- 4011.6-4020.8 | 1.59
